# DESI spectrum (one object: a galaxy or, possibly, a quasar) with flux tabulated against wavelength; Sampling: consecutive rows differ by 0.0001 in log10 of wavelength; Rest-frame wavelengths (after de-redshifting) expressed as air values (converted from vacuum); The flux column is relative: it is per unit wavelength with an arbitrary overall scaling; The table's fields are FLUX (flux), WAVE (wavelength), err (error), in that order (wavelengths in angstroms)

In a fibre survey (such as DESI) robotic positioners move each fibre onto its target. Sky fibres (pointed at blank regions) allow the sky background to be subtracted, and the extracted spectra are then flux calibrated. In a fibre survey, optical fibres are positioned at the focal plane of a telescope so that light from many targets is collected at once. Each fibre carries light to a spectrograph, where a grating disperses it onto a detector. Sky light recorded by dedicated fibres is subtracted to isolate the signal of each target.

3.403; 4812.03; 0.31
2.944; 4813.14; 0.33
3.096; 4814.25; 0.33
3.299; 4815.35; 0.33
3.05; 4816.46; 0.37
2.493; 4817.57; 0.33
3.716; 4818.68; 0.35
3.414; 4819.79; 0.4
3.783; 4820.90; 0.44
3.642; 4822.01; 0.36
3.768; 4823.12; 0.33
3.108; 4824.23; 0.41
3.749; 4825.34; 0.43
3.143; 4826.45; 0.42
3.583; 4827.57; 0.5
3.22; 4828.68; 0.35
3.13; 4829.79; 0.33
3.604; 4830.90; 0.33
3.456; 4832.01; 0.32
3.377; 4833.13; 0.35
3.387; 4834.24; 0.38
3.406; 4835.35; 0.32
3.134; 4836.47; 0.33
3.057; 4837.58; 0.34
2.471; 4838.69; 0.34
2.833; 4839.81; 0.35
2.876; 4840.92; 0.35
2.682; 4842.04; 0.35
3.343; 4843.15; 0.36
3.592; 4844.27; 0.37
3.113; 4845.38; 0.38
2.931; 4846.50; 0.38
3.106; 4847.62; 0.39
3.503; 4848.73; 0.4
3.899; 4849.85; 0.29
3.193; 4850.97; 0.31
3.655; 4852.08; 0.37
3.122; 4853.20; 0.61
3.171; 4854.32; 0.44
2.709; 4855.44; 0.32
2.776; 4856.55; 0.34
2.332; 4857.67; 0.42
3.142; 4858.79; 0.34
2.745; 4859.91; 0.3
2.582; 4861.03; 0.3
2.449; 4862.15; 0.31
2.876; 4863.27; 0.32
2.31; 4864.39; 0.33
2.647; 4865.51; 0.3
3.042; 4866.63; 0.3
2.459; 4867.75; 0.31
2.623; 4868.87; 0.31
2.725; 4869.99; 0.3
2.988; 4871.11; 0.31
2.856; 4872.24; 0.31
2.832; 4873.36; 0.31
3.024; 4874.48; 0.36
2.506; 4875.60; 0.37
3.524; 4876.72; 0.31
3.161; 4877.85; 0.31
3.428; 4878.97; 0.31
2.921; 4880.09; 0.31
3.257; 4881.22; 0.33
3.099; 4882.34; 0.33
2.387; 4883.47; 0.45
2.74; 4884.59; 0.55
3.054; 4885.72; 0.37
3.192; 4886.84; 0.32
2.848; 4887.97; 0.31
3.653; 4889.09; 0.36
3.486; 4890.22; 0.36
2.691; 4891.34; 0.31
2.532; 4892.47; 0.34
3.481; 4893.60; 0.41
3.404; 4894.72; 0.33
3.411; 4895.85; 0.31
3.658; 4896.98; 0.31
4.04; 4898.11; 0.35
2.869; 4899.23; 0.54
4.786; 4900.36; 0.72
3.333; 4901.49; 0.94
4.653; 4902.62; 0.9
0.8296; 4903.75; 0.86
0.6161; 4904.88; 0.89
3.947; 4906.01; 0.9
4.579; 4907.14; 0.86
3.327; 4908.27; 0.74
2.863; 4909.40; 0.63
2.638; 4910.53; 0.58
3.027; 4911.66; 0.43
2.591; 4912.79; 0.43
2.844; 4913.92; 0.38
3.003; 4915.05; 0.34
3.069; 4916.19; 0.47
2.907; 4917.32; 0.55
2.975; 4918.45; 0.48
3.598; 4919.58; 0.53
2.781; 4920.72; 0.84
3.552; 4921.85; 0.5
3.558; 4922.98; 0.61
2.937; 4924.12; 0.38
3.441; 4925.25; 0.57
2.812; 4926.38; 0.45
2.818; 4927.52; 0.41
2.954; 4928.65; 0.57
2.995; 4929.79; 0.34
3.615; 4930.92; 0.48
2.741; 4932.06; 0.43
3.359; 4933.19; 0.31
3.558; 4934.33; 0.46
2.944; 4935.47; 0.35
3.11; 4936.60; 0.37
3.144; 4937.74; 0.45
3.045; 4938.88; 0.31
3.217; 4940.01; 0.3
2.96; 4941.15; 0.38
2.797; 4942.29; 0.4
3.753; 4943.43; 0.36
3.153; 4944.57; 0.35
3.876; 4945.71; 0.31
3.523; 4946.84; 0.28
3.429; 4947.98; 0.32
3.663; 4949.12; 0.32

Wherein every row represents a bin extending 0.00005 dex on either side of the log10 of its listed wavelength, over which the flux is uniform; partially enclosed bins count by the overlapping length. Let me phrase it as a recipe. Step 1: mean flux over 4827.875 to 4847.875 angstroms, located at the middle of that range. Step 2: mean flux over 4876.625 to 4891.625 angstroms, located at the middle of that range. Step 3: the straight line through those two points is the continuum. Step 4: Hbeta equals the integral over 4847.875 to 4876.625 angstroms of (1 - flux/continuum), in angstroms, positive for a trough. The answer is 2.1 angstroms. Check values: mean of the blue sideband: 3.16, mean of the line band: 2.9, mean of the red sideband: 3.1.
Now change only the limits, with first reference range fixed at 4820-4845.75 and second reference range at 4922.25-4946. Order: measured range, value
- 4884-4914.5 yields 0.59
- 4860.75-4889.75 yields 3.05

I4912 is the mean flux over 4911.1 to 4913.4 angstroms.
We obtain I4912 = 2.81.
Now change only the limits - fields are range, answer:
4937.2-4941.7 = 3.09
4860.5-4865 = 2.55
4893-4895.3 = 3.43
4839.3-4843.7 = 2.94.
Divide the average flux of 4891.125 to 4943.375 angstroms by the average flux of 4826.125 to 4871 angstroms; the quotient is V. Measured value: 1.0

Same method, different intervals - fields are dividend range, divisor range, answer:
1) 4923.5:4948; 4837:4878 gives 1.08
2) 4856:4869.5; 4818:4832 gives 0.77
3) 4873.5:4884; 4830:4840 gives 0.95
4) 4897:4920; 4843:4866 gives 1.04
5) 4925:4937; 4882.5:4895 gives 1.03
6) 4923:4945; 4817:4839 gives 0.94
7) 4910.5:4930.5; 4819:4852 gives 0.92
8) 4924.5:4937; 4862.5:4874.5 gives 1.14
